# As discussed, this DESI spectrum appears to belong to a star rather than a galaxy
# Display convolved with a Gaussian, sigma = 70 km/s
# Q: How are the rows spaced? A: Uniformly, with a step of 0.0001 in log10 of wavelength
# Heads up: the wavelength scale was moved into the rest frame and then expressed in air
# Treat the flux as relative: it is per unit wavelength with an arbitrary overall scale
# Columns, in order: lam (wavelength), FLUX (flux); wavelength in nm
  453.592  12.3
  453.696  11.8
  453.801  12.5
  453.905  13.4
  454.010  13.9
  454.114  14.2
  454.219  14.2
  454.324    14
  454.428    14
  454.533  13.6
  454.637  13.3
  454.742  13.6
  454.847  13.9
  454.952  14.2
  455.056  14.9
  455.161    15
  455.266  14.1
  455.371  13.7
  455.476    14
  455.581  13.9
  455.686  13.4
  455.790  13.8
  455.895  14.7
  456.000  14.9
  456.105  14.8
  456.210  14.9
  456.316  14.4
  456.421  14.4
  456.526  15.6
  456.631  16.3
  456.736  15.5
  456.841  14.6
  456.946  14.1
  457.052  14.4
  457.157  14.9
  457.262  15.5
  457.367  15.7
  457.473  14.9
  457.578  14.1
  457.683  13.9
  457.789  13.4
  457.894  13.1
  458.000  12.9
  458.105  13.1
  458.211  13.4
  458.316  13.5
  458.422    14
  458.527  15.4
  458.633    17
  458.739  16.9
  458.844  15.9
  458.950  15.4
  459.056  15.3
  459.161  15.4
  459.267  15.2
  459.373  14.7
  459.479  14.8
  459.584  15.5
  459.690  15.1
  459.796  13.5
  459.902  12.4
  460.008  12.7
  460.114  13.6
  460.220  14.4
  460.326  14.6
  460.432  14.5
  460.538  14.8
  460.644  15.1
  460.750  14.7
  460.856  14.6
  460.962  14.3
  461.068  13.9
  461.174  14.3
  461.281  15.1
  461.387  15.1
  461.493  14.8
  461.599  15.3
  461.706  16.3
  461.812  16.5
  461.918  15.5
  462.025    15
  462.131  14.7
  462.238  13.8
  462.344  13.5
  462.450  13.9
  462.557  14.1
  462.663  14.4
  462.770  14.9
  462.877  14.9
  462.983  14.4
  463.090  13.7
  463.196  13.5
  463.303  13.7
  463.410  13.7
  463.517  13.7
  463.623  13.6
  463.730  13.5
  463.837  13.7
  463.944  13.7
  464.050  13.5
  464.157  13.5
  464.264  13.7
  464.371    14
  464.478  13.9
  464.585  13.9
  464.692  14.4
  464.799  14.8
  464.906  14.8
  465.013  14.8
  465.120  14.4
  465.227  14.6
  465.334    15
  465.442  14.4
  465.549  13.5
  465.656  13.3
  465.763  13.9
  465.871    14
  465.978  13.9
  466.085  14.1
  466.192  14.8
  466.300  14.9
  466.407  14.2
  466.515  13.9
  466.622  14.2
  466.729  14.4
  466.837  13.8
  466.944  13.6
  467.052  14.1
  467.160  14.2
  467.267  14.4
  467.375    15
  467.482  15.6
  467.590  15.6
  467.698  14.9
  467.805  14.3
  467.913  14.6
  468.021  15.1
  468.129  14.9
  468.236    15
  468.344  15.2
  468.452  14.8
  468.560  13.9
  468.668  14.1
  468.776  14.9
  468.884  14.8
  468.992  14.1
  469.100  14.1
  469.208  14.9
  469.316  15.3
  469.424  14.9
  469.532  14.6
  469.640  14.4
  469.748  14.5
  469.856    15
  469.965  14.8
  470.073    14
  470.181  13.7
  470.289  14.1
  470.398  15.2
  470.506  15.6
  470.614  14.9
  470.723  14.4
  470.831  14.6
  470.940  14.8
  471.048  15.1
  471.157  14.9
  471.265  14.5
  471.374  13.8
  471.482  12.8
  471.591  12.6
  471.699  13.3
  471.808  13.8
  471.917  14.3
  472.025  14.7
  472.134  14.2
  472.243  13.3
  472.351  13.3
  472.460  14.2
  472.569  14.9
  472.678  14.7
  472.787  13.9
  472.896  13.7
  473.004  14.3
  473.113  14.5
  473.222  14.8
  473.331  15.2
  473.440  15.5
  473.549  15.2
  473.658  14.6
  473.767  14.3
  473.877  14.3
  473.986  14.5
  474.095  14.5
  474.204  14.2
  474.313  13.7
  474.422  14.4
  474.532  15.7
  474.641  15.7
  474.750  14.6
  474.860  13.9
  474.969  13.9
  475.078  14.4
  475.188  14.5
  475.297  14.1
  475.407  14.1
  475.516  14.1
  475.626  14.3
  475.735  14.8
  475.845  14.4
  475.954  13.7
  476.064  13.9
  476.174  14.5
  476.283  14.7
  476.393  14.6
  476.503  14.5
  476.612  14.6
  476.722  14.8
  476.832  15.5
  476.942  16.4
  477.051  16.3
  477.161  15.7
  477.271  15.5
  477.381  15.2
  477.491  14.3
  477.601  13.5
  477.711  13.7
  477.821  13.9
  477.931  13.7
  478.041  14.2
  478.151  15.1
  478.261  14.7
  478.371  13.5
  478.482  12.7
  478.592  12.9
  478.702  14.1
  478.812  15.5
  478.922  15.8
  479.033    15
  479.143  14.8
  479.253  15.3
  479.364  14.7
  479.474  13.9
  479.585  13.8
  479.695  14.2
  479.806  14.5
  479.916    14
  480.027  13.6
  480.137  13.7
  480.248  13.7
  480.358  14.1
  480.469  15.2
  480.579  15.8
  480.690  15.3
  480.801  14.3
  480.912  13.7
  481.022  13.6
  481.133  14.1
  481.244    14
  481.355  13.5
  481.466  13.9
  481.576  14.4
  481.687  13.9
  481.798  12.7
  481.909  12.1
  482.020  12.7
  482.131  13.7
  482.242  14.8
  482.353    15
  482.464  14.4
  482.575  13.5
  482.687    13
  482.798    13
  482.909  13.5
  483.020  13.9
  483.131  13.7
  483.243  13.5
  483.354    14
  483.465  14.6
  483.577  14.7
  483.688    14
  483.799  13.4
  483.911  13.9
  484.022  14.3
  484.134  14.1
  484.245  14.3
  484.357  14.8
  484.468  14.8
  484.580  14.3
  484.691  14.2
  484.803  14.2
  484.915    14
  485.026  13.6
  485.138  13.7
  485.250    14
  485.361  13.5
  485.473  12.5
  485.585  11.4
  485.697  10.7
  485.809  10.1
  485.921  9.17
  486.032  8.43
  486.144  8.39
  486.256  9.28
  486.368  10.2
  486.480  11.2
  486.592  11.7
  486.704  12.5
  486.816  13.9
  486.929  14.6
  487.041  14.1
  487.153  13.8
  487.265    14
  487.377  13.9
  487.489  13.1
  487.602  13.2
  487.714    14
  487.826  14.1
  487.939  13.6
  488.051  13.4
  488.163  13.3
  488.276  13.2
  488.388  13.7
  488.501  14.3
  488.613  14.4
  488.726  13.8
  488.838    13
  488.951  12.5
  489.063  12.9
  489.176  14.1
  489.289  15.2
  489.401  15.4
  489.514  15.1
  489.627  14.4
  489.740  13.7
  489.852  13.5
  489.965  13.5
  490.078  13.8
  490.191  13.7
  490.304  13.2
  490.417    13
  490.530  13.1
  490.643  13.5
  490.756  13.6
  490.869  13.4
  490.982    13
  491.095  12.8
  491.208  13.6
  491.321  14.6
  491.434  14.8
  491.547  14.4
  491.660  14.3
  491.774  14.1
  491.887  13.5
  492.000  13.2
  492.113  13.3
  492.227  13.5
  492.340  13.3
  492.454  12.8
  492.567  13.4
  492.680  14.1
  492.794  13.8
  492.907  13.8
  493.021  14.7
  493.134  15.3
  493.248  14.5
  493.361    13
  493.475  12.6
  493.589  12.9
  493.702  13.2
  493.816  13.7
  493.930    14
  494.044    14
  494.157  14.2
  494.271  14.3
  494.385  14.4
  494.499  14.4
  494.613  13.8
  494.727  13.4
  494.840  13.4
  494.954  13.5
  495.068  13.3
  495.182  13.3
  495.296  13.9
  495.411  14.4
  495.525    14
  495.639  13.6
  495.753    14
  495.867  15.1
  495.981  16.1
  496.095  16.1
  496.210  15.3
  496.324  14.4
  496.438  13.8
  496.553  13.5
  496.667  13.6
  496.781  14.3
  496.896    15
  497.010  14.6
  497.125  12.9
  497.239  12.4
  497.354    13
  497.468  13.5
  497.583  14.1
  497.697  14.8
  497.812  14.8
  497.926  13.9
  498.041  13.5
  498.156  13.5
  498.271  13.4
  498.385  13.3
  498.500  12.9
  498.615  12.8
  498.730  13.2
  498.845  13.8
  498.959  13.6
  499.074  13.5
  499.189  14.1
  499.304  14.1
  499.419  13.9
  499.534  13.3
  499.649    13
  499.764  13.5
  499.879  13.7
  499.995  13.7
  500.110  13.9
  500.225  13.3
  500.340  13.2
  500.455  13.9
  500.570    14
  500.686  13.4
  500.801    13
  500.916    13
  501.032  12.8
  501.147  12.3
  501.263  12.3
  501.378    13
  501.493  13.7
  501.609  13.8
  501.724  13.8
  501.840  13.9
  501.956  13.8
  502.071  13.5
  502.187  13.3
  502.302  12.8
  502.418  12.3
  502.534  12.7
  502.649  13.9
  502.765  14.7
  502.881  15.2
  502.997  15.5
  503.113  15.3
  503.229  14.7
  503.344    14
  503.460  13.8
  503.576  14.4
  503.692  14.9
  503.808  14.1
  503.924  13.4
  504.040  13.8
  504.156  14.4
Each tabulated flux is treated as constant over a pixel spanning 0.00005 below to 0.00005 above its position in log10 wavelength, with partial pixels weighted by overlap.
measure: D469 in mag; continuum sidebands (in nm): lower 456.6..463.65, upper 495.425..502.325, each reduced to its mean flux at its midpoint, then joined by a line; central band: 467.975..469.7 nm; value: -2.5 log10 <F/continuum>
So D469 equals -0.02 mag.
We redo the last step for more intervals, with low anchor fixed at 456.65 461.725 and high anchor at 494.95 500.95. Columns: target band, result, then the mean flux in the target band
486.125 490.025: 0.054 mag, 13.3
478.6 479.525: -0.044 mag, 14.8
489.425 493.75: 0.019 mag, 13.7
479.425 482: 0.014 mag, 14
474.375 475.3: -0.023 mag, 14.6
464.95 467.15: 0.022 mag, 14.2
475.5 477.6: -0.042 mag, 14.8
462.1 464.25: 0.048 mag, 13.9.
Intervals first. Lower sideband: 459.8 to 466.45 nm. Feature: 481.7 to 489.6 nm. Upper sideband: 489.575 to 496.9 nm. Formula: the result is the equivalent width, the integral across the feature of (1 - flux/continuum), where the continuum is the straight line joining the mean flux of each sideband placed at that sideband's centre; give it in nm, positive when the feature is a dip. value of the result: 0.381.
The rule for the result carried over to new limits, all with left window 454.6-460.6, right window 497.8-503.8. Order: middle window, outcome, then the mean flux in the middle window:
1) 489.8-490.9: 0.03 nm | 13.4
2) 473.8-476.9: -0.07 nm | 14.5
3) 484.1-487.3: 0.31 nm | 12.6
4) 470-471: -0.03 nm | 14.6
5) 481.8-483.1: 0.04 nm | 13.6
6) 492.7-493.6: -0.01 nm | 13.9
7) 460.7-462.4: -0.05 nm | 14.8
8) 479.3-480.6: -0.02 nm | 14.2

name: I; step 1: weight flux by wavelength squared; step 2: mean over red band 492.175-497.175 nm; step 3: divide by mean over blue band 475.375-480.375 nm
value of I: 1.04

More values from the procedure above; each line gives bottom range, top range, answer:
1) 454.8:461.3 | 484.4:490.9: 1.02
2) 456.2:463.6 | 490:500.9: 1.10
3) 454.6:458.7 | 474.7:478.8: 1.09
